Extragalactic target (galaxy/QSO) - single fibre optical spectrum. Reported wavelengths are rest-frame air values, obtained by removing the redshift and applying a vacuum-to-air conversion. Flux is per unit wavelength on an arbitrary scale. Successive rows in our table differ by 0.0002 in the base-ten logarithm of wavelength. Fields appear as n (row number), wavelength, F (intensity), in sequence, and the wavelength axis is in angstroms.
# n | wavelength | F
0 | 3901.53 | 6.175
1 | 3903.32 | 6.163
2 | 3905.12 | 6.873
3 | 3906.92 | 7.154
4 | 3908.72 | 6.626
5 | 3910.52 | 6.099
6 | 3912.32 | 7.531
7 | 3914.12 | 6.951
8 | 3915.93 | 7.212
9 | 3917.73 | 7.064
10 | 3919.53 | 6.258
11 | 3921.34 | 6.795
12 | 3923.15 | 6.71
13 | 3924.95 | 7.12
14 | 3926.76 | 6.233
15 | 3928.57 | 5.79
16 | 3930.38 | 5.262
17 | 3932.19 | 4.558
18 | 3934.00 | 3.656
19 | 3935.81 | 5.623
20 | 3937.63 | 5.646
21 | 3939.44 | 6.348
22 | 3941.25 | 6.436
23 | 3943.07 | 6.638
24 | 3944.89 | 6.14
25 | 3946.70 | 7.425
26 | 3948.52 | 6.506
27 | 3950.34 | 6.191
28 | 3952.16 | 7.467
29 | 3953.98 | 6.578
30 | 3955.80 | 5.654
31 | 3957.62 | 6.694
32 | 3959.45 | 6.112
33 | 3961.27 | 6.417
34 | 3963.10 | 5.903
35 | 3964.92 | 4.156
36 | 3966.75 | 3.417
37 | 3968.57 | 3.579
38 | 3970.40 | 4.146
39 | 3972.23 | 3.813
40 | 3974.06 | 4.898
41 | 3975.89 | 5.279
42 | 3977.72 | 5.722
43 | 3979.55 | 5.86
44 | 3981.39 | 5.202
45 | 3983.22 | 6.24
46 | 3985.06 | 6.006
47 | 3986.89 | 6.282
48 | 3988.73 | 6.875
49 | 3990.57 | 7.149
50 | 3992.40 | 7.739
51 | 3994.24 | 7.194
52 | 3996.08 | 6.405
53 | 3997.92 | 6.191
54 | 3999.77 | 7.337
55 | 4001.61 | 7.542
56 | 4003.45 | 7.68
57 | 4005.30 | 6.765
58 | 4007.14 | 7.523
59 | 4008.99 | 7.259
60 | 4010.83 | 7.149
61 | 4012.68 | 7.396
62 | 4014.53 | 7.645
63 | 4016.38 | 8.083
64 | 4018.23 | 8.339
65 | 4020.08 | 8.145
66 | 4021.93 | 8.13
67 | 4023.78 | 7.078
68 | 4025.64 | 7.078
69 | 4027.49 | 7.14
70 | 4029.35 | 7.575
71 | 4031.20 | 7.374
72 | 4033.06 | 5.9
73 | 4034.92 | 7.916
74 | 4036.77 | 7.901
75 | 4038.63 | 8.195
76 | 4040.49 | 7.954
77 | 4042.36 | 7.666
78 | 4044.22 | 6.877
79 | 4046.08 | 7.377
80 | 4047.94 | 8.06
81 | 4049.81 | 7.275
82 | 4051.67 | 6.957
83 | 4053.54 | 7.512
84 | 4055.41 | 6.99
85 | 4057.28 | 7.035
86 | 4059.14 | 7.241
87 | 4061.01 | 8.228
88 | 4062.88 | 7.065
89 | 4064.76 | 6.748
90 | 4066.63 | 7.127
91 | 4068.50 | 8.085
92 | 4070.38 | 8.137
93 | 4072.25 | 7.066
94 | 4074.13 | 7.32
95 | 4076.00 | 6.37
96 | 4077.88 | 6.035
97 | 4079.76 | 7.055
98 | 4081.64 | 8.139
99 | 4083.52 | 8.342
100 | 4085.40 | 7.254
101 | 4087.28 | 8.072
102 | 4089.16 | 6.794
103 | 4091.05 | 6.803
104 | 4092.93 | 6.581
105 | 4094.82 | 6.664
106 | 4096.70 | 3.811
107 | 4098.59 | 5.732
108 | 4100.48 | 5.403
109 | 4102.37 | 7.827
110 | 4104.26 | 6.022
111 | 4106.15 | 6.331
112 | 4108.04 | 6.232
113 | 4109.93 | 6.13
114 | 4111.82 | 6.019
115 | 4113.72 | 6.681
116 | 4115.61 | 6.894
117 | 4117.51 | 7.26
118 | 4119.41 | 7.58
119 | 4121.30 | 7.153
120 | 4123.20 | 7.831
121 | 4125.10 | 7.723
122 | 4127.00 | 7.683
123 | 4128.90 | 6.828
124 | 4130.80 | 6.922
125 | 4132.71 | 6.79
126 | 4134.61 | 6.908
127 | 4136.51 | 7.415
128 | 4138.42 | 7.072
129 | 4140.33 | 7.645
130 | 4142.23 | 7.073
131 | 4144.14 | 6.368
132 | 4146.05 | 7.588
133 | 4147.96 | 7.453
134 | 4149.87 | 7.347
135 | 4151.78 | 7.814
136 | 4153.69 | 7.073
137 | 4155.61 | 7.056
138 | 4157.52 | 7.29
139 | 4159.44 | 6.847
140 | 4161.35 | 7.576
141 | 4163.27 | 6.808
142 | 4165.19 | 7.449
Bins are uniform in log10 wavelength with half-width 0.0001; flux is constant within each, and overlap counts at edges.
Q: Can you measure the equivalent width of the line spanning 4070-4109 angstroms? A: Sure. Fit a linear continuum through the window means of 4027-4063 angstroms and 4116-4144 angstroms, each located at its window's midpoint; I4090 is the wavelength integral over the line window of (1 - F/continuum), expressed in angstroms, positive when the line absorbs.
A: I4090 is 3.14 angstroms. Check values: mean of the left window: 7.42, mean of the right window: 7.24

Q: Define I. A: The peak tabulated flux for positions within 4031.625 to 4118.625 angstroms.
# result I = 8.342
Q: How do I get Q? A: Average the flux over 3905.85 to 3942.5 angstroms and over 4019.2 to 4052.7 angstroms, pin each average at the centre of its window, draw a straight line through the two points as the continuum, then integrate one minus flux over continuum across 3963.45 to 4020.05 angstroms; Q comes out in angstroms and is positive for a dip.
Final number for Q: 5.6 angstroms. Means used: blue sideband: 6.26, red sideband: 7.48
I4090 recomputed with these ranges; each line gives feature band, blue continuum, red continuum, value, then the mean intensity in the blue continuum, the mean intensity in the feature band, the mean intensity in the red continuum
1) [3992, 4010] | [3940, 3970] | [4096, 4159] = -2.80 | 5.93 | 7.15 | 6.89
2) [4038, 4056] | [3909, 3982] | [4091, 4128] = -3.26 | 5.88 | 7.48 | 6.62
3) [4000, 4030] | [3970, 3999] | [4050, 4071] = -4.59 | 5.98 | 7.53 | 7.36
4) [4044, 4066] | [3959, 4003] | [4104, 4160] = -2.96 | 5.83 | 7.29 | 7.05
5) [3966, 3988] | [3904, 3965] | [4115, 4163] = 4.89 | 6.32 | 5.07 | 7.24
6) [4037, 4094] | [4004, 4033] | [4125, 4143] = 0.01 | 7.47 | 7.35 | 7.18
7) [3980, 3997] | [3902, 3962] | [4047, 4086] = 0.57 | 6.36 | 6.55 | 7.34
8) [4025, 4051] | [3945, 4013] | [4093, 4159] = -3.94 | 6.2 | 7.45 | 6.87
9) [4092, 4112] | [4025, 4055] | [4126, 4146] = 3.16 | 7.42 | 6.07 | 7.1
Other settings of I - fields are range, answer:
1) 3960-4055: 8.339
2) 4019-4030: 8.145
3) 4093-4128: 7.831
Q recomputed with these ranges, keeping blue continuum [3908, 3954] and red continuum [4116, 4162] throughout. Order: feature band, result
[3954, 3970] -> 2.9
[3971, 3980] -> 2.1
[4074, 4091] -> -0.6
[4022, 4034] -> -0.6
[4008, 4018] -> -1.3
